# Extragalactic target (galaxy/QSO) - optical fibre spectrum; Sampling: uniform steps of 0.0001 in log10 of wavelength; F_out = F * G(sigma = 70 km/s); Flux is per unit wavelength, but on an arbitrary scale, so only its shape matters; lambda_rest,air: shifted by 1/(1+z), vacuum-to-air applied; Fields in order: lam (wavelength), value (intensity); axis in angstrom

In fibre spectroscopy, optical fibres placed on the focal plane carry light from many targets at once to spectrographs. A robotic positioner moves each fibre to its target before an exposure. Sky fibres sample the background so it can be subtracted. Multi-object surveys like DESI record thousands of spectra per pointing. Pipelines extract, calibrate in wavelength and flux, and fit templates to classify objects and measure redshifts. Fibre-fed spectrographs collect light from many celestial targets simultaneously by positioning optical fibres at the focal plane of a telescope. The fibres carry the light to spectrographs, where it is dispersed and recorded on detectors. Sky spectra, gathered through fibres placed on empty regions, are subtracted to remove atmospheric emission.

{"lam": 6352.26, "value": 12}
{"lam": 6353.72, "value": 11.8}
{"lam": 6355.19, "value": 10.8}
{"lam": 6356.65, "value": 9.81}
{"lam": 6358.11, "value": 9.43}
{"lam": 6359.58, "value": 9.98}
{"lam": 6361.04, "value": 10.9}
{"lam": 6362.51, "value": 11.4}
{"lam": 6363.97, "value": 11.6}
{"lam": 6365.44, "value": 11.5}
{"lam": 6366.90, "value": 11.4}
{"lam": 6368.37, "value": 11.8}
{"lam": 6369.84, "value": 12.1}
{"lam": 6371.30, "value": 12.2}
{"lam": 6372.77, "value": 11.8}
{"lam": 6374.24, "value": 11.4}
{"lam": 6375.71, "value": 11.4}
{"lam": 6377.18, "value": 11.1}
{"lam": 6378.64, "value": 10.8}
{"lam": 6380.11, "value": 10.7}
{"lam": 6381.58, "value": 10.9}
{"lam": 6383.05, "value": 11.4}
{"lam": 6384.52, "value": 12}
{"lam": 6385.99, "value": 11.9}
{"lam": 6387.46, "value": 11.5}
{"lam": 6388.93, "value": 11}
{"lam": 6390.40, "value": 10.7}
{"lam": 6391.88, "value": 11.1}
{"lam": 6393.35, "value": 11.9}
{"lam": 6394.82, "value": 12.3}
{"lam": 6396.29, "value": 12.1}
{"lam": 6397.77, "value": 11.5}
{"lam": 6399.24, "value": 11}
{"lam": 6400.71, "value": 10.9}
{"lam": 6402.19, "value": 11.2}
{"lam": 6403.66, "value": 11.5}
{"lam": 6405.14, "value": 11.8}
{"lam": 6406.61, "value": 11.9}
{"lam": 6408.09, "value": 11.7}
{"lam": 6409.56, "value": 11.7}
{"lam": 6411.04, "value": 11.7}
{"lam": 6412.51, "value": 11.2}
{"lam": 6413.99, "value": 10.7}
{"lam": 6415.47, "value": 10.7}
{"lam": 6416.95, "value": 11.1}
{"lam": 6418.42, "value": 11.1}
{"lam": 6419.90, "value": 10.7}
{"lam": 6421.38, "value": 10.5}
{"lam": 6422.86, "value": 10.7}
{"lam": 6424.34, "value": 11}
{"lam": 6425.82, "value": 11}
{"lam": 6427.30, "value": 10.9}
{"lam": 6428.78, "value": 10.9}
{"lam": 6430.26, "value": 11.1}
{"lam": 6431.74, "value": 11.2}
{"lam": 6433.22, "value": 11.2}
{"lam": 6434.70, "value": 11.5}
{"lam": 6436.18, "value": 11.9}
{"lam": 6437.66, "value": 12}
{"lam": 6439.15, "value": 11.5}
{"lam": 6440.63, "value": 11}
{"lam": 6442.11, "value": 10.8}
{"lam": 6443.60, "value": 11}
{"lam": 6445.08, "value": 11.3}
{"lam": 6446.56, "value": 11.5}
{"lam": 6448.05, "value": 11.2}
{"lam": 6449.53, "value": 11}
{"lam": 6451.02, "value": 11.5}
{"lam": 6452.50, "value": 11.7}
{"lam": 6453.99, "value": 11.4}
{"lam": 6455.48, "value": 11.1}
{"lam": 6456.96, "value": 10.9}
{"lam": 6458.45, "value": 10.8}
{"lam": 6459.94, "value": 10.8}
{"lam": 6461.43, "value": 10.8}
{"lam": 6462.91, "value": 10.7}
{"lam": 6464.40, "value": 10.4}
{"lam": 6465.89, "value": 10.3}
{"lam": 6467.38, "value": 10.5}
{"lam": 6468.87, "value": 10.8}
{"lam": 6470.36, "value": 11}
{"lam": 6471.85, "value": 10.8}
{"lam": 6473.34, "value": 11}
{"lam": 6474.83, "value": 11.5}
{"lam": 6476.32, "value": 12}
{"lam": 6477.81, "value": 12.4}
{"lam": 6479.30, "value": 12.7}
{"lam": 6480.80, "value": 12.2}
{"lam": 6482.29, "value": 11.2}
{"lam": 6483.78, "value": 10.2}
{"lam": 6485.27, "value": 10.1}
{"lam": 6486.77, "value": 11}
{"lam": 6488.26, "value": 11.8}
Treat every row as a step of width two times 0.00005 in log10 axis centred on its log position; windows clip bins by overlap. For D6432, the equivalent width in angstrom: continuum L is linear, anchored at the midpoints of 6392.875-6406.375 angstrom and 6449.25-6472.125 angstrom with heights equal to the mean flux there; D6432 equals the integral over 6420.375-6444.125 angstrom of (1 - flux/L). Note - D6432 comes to 0.2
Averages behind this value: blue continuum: 11.6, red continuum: 10.9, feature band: 11.1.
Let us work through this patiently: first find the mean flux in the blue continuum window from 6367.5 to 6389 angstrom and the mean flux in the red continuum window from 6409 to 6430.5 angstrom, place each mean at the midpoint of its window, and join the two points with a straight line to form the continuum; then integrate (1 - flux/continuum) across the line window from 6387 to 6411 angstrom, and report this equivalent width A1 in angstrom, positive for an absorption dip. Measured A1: -0.6 angstrom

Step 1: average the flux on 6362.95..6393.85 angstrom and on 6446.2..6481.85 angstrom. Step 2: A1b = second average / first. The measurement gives 0.98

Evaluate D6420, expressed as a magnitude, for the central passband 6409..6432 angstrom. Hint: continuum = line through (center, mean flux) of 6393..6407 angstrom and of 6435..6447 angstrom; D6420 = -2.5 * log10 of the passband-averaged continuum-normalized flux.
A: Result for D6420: 0.05 mag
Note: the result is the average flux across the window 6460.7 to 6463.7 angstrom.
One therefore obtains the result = 10.8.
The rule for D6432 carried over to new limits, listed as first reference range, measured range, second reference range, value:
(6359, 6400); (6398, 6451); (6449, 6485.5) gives 0.3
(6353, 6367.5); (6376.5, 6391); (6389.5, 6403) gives 0.0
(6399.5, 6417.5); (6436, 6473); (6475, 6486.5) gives 1.3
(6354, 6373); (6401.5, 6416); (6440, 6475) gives -0.5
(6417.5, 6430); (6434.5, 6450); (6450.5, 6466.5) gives -0.6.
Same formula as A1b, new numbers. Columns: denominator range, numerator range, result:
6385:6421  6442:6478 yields 0.97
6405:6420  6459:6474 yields 0.95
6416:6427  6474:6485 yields 1.07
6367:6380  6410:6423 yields 0.95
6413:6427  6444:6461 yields 1.03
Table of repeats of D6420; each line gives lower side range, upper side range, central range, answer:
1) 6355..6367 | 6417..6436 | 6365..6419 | -0.055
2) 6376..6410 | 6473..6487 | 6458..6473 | 0.074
